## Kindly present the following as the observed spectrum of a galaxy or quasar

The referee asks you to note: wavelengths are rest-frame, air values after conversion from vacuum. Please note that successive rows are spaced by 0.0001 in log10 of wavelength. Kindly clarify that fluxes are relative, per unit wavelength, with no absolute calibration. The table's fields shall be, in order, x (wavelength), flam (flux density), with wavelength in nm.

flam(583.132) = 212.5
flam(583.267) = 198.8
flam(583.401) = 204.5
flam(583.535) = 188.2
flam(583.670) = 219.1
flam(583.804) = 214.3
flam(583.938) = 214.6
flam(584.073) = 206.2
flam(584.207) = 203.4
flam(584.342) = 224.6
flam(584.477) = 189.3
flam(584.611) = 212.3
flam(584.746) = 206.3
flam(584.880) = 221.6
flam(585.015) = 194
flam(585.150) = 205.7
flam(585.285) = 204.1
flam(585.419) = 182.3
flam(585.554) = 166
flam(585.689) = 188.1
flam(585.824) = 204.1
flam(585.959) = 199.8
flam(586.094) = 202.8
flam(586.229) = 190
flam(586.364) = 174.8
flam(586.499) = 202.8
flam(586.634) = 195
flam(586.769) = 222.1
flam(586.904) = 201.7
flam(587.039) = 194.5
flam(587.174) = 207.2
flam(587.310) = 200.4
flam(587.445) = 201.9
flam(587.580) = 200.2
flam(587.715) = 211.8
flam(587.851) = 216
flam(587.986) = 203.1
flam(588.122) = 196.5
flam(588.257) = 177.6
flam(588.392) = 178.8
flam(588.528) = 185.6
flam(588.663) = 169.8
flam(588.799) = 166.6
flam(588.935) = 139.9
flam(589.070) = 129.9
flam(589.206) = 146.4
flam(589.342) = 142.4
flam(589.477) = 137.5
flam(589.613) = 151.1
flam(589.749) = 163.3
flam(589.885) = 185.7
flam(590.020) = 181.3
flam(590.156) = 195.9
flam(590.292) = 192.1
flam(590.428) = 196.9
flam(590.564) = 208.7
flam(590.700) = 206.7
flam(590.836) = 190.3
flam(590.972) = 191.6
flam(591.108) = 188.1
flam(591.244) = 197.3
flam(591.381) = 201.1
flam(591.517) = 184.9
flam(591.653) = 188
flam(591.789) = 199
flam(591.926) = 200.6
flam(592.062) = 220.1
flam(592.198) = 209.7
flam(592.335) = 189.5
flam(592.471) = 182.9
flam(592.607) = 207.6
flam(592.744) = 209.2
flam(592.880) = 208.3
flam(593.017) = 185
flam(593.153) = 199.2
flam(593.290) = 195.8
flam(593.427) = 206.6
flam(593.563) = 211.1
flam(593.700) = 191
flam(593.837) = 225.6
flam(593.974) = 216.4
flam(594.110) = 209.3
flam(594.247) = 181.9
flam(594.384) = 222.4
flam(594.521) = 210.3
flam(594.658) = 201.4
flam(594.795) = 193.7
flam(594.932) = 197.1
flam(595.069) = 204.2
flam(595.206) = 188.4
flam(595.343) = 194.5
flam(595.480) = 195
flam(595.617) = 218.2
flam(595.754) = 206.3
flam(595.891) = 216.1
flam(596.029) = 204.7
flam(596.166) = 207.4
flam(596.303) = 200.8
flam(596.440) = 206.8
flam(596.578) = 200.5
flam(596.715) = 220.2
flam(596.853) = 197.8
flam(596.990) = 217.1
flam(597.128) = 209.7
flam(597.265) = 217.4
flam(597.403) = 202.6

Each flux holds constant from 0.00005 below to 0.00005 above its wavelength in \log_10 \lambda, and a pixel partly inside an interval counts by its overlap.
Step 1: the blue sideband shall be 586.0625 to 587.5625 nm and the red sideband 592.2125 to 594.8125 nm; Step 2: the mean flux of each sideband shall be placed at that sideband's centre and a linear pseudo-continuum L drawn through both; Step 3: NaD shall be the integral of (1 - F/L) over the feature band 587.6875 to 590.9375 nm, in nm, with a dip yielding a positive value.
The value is 0.37 nm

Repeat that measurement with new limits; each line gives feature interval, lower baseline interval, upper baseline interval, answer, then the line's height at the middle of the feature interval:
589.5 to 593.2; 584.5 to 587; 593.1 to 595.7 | 0.15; 202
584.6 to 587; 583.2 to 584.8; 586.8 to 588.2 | 0.08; 205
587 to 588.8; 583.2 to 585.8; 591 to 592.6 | 0.05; 200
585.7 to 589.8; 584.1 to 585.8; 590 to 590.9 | 0.30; 198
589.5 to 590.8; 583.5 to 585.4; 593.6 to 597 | 0.13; 206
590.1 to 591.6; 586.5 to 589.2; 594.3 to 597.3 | 0.00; 195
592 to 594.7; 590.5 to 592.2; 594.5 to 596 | -0.05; 200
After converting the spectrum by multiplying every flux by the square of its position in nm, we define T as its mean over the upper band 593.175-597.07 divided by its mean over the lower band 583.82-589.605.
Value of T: 1.1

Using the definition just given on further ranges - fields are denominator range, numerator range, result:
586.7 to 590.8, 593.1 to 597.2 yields 1.14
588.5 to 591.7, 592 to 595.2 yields 1.16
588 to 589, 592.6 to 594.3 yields 1.18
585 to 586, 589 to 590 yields 0.80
